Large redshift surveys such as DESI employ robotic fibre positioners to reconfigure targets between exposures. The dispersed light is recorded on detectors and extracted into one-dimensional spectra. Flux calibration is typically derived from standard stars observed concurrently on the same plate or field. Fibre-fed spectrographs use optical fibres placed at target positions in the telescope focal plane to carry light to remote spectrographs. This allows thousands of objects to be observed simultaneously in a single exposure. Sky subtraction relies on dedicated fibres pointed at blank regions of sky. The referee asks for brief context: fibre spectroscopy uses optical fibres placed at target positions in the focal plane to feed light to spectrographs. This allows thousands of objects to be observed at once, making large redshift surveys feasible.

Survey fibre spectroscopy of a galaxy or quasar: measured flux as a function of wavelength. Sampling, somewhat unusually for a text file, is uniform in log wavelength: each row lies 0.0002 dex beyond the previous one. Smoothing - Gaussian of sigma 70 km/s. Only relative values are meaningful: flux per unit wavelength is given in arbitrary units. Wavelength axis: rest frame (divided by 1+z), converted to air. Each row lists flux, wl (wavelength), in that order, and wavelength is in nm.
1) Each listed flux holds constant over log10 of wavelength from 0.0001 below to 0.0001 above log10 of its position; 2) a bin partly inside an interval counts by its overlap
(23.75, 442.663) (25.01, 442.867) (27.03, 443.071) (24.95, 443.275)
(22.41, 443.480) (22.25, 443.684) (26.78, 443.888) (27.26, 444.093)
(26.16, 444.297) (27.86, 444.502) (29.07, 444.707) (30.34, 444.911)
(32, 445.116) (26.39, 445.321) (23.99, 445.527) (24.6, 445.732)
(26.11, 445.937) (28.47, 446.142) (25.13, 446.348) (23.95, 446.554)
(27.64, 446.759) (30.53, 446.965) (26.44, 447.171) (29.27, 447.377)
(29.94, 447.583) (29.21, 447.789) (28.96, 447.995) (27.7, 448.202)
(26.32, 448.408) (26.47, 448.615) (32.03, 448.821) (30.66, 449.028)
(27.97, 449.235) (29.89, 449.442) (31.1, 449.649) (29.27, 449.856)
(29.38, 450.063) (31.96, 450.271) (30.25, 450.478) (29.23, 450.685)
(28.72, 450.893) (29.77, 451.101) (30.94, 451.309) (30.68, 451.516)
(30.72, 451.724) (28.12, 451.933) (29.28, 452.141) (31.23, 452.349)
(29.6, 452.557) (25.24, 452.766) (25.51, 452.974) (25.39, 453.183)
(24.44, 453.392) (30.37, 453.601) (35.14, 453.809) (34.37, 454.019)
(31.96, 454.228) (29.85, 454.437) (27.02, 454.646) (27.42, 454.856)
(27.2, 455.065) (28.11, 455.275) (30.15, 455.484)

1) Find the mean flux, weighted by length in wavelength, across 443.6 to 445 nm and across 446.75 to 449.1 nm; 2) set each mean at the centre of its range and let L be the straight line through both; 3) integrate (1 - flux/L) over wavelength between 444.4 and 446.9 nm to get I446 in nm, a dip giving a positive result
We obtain 0.05 nm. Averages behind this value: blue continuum 27.1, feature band 27.2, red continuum 28.8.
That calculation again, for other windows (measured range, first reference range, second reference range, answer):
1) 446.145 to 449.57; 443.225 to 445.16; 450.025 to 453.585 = -0.059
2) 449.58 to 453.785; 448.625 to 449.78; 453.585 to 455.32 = 0.132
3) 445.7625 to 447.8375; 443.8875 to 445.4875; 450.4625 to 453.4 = 0.057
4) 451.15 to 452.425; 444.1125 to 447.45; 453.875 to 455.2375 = -0.051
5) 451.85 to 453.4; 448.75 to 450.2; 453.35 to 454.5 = 0.174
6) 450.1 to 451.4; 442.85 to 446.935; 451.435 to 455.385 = -0.086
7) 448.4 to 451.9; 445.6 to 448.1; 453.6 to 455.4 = -0.140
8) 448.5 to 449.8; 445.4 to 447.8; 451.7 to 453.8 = -0.101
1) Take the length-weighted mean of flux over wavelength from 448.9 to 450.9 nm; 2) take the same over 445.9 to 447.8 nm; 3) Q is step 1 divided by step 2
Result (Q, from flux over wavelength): 1.1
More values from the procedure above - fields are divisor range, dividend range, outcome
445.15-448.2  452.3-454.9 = 1.06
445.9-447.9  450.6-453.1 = 1.05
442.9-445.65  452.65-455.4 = 1.08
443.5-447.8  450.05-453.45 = 1.06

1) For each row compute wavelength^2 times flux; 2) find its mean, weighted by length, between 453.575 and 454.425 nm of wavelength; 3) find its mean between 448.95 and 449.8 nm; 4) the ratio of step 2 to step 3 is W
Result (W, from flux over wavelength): 1.12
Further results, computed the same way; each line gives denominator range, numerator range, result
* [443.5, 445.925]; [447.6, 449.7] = 1.10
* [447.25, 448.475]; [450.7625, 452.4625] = 1.06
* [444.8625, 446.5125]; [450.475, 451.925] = 1.14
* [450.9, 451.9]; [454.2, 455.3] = 0.96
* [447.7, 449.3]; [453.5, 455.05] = 1.10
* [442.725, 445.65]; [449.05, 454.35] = 1.16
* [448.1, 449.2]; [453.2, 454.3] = 1.10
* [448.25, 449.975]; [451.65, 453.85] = 0.99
